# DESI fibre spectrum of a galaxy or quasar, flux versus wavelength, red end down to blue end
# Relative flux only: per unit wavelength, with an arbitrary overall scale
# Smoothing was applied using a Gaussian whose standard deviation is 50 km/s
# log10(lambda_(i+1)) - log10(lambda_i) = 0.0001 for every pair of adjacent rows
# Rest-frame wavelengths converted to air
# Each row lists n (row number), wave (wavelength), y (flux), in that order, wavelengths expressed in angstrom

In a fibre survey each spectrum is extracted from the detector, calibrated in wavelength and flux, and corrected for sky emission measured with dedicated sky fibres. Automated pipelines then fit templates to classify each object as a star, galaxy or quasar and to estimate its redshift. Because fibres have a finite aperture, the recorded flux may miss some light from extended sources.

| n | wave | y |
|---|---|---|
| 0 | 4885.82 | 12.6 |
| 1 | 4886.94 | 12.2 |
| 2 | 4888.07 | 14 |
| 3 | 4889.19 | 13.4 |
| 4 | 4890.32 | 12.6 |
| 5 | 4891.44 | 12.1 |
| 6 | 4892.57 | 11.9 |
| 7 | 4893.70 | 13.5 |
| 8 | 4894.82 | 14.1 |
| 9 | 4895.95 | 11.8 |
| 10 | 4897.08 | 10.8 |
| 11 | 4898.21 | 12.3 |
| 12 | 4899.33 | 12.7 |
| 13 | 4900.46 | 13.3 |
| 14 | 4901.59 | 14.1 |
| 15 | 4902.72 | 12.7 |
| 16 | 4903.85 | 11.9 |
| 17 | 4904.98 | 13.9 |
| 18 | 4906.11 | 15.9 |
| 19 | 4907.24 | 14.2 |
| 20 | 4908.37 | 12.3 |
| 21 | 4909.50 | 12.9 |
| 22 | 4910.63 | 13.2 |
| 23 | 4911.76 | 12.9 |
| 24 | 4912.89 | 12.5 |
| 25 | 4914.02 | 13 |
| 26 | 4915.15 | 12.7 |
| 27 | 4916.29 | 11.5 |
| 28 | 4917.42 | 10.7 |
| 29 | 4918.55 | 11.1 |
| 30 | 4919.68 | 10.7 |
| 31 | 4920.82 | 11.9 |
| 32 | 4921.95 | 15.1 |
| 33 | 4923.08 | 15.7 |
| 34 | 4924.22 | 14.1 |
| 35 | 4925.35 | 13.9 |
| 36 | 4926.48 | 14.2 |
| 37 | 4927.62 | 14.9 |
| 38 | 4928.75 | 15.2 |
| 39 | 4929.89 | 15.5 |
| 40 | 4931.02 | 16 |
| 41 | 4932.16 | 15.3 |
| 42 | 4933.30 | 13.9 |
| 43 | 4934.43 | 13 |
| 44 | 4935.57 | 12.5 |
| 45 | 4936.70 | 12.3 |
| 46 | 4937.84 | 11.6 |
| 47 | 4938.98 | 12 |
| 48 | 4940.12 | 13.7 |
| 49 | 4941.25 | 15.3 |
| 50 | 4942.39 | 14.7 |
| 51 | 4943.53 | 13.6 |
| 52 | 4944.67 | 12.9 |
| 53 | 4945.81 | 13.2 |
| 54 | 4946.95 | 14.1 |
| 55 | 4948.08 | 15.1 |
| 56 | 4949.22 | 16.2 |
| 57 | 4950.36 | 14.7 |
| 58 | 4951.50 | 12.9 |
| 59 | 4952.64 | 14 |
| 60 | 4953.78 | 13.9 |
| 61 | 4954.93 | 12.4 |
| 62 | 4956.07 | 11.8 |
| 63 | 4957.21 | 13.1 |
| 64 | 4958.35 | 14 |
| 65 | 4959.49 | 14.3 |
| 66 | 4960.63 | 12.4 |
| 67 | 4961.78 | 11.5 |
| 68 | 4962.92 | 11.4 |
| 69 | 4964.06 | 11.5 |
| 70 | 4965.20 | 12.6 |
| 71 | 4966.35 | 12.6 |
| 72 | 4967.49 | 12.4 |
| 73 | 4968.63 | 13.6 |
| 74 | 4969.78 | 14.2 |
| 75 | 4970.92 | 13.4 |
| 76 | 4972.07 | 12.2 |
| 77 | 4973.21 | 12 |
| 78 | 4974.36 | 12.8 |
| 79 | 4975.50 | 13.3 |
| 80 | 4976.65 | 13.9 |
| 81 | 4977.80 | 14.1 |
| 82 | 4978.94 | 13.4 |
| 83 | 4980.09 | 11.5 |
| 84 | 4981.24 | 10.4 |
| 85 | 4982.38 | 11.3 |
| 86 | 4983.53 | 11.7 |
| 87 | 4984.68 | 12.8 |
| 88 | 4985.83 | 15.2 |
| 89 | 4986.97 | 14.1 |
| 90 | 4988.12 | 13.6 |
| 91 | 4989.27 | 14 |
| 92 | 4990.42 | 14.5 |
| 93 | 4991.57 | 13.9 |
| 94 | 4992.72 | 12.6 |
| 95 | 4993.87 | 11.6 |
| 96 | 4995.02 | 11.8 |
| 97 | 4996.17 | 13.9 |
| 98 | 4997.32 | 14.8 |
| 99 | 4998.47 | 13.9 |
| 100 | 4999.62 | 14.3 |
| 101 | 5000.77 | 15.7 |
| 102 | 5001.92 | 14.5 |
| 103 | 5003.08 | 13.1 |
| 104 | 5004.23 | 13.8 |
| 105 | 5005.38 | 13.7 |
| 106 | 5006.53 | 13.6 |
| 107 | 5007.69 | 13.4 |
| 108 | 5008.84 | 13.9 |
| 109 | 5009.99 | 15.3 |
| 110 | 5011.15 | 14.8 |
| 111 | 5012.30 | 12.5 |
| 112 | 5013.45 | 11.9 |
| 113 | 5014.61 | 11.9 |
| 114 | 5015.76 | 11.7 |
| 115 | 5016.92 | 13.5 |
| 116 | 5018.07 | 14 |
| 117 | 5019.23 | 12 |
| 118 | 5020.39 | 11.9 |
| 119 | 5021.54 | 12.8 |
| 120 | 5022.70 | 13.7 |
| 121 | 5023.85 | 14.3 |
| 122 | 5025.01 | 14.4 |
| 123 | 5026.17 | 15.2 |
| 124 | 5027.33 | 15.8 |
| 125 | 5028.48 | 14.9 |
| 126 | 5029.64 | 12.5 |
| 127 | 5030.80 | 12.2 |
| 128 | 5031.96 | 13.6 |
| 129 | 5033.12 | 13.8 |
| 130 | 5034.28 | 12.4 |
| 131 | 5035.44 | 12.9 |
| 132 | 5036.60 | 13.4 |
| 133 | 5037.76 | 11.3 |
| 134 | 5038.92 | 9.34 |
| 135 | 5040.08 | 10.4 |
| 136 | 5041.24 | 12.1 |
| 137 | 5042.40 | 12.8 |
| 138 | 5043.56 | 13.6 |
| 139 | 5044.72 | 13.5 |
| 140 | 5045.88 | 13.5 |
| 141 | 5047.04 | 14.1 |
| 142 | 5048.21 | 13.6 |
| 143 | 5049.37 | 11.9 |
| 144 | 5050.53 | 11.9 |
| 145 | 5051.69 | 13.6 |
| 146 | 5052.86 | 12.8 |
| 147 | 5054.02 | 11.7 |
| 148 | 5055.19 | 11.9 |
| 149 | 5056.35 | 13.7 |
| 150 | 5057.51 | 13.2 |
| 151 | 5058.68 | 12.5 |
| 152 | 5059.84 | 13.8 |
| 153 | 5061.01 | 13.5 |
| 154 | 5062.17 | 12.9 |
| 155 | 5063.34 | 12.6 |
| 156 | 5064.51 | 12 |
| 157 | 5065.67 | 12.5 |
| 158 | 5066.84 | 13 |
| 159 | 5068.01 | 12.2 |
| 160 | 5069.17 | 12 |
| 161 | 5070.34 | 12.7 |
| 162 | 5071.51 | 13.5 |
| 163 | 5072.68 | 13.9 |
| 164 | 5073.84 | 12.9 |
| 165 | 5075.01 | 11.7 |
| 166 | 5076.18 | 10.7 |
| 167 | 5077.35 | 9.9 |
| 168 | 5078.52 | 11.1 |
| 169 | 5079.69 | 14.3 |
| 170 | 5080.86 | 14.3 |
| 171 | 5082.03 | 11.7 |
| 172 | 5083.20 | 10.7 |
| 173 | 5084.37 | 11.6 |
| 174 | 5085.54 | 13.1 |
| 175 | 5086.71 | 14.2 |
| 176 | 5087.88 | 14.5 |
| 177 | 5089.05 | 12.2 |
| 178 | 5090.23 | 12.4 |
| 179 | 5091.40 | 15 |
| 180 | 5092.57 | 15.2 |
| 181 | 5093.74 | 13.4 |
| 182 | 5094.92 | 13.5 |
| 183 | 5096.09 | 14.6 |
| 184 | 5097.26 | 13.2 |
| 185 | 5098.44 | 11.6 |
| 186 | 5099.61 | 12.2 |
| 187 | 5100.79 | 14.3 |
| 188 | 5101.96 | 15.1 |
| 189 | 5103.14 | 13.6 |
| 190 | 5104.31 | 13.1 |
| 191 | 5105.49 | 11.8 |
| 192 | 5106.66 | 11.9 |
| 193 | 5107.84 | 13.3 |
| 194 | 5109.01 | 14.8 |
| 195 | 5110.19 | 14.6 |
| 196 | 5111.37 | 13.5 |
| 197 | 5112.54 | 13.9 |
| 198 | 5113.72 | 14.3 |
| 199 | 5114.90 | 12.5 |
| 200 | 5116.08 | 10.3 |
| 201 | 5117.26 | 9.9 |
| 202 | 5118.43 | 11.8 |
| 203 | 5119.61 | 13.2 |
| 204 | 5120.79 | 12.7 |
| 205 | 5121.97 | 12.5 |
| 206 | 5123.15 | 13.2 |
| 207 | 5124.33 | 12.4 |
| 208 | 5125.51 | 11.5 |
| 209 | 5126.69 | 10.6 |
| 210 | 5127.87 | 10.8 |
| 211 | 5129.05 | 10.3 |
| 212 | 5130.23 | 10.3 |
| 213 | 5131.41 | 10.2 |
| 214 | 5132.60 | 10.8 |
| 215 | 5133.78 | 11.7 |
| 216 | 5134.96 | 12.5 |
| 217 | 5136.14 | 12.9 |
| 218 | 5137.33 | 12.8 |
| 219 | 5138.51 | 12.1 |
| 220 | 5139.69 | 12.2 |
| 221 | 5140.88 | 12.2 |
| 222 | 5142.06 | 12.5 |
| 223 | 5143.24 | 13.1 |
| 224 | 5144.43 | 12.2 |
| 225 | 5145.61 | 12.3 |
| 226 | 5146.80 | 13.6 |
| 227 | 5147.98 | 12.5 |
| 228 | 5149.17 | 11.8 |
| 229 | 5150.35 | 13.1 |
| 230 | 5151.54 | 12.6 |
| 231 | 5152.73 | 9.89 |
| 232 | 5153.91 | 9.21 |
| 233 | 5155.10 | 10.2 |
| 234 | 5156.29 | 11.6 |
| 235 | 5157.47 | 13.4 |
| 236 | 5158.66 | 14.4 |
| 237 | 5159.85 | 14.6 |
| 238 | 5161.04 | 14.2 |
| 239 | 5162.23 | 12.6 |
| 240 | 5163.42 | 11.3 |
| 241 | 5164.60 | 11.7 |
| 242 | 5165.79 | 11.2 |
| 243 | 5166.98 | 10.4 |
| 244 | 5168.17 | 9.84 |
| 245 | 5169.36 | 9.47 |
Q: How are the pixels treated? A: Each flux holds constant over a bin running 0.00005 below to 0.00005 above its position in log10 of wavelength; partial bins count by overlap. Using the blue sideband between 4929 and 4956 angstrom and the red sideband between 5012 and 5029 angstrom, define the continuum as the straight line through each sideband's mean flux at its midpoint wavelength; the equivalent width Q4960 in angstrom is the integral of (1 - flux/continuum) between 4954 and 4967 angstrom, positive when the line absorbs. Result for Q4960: 1.1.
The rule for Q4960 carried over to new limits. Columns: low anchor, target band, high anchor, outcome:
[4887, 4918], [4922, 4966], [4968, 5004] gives -2.08 angstrom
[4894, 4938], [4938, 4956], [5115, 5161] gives -1.00 angstrom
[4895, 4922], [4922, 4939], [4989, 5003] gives -1.56 angstrom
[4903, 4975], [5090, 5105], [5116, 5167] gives -1.69 angstrom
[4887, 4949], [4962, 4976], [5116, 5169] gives 0.38 angstrom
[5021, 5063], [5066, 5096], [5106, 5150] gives -0.31 angstrom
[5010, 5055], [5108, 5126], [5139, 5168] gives -0.50 angstrom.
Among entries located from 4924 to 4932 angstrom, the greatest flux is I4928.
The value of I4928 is 16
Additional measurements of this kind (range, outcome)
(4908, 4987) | 16.2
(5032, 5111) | 15.2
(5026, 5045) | 15.8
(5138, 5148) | 13.6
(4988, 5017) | 15.7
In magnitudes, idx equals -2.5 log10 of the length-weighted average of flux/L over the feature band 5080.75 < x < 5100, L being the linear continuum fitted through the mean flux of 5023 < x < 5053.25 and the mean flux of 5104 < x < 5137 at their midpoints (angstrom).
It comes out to -0.05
